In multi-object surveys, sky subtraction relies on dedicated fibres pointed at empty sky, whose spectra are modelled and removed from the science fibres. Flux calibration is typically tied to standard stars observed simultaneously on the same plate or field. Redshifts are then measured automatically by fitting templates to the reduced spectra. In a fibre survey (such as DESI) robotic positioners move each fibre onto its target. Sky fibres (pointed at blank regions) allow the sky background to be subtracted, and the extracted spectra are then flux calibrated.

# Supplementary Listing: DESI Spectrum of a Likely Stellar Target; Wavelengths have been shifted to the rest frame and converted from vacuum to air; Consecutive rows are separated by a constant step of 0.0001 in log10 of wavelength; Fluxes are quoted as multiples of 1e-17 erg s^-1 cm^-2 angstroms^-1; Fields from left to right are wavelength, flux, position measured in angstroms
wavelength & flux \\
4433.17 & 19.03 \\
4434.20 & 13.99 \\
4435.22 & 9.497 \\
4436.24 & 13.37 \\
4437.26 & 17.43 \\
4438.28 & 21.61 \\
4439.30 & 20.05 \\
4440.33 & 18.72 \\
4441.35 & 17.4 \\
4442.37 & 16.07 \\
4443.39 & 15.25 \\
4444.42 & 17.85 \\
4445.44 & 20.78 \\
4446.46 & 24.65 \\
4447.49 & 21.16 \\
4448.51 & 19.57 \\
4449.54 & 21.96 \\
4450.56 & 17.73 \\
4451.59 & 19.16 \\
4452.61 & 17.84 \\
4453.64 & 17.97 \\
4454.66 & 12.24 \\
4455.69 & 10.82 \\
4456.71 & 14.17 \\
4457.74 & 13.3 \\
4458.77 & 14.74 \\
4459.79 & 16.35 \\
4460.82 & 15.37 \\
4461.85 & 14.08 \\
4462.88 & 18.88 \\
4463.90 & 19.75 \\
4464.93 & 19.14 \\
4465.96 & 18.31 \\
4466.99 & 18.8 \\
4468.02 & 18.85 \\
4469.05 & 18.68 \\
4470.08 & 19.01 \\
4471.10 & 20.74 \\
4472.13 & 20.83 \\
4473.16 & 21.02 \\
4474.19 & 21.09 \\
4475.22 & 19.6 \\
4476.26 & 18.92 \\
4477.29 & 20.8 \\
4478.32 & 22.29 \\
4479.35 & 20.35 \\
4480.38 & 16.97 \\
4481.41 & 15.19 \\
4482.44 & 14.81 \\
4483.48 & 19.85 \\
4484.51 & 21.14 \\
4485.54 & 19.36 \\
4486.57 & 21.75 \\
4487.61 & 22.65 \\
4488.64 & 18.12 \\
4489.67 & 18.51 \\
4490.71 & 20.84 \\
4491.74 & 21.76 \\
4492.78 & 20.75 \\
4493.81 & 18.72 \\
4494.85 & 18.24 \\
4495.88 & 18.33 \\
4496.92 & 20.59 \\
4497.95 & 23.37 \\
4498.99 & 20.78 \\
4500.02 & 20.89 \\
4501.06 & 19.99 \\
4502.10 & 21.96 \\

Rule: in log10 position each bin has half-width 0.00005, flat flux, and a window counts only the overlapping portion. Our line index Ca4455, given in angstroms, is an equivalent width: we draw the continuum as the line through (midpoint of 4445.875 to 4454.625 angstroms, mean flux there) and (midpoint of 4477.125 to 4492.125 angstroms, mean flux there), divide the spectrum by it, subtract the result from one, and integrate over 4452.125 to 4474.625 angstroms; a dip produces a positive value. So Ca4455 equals 2.57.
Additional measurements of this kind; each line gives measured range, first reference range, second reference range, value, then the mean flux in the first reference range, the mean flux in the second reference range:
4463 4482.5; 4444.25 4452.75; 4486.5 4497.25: 0.75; 20.3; 19.9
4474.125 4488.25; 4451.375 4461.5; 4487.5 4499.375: -0.86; 15.1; 20.1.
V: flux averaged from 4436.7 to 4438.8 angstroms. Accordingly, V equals 19.4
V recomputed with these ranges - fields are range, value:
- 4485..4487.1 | 20.6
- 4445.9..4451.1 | 21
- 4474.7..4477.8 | 19.7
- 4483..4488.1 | 21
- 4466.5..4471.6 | 19.2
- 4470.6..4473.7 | 20.9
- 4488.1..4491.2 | 19.2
